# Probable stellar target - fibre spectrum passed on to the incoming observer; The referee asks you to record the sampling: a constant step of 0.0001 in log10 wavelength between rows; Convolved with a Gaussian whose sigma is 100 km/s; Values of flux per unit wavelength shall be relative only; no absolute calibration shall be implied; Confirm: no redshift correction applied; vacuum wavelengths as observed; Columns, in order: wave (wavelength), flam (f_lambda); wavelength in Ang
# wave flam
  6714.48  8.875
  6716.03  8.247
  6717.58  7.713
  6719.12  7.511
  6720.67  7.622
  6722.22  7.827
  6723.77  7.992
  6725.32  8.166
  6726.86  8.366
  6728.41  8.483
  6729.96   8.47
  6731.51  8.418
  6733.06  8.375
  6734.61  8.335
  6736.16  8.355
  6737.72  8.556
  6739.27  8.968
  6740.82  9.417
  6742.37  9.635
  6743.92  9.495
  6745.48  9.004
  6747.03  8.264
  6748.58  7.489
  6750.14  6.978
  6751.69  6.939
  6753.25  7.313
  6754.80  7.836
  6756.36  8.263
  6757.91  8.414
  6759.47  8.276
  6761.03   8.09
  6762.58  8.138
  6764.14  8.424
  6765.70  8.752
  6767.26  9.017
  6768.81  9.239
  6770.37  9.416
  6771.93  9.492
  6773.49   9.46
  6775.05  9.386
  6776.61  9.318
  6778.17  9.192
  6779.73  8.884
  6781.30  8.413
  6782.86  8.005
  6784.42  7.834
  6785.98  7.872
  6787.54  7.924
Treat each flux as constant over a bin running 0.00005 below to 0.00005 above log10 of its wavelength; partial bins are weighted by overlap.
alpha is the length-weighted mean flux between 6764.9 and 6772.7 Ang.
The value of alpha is 9.18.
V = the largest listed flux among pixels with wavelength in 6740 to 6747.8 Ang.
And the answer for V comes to 9.635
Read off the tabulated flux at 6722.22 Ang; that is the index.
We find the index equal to 7.827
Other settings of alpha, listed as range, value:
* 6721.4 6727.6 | 8.09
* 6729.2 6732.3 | 8.44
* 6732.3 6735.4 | 8.36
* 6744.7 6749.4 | 8.24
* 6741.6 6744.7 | 9.56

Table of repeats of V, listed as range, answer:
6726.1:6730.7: 8.483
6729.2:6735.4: 8.47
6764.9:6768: 9.017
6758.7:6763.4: 8.276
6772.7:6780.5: 9.46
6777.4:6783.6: 9.192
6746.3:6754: 8.264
